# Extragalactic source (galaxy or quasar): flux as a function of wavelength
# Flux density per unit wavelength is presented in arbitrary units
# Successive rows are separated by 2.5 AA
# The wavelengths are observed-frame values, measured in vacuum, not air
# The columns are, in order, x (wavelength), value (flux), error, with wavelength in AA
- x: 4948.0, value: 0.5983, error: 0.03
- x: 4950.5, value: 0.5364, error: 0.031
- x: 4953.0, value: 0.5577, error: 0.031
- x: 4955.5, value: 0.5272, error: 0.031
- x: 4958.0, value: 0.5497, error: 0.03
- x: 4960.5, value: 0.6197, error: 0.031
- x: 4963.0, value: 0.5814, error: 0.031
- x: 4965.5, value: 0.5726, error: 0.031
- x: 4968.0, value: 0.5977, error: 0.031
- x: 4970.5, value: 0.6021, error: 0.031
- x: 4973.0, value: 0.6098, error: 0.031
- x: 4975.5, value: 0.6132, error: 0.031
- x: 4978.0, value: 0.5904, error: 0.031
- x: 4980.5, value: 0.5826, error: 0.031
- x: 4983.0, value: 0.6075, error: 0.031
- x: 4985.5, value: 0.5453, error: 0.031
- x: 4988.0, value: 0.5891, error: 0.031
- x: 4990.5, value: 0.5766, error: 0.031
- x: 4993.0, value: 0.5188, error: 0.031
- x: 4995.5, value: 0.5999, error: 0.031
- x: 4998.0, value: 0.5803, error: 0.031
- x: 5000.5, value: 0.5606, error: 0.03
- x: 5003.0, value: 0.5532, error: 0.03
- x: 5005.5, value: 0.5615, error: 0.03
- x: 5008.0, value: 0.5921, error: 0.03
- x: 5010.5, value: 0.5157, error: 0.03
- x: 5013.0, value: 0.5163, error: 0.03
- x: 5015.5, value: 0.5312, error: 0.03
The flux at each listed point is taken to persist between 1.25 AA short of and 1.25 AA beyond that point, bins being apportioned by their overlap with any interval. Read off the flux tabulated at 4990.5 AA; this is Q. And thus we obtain 0.5766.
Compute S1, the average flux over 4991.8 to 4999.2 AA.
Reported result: 0.567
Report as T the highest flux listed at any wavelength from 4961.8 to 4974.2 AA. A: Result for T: 0.6098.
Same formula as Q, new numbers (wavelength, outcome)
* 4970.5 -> 0.6021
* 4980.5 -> 0.5826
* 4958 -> 0.5497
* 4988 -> 0.5891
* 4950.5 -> 0.5364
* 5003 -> 0.5532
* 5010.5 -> 0.5157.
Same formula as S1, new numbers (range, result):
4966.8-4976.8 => 0.606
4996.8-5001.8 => 0.57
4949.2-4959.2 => 0.543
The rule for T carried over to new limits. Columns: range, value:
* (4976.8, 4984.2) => 0.6075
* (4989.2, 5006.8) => 0.5999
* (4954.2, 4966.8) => 0.6197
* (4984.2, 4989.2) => 0.5891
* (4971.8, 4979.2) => 0.6132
